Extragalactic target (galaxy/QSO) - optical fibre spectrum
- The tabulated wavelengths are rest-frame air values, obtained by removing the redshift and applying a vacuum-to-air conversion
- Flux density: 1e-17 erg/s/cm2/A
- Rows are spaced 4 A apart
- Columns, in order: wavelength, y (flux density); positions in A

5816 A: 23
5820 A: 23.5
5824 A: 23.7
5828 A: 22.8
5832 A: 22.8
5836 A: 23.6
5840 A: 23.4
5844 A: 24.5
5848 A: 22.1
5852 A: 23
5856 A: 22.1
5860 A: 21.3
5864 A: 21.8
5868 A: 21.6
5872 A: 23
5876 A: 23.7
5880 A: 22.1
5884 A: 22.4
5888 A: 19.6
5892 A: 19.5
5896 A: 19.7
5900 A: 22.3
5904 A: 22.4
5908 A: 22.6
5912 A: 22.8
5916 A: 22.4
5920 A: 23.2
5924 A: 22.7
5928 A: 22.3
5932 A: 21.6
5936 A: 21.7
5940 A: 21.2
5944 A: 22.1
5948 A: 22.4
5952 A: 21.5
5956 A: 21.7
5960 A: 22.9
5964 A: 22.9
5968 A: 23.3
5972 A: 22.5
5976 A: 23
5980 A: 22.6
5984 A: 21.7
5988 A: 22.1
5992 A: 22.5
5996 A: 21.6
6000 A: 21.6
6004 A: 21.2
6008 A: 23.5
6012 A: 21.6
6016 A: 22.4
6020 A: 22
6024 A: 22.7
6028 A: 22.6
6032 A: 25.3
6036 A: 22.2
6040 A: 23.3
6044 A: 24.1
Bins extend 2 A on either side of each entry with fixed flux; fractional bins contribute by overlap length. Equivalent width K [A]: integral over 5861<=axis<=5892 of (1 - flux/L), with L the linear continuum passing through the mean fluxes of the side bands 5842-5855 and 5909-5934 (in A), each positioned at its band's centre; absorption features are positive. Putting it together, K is 1.4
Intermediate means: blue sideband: 23.1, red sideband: 22.5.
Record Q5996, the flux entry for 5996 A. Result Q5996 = 21.6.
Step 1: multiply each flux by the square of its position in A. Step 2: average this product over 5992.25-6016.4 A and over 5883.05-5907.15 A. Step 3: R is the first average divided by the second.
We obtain 1.09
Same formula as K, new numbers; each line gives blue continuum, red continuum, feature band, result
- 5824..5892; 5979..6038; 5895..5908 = 0.37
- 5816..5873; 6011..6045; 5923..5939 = 0.61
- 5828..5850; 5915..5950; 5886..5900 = 1.63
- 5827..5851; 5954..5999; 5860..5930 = 2.75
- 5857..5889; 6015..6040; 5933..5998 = 0.97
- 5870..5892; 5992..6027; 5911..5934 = -0.53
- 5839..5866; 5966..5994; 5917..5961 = 0.85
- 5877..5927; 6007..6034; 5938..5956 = 0.36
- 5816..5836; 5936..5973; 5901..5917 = 0.03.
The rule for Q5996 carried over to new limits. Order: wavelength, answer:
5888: 19.6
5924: 22.7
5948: 22.4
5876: 23.7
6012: 21.6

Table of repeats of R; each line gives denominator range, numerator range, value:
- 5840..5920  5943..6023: 1.04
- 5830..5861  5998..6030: 1.03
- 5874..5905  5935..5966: 1.05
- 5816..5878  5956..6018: 1.02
